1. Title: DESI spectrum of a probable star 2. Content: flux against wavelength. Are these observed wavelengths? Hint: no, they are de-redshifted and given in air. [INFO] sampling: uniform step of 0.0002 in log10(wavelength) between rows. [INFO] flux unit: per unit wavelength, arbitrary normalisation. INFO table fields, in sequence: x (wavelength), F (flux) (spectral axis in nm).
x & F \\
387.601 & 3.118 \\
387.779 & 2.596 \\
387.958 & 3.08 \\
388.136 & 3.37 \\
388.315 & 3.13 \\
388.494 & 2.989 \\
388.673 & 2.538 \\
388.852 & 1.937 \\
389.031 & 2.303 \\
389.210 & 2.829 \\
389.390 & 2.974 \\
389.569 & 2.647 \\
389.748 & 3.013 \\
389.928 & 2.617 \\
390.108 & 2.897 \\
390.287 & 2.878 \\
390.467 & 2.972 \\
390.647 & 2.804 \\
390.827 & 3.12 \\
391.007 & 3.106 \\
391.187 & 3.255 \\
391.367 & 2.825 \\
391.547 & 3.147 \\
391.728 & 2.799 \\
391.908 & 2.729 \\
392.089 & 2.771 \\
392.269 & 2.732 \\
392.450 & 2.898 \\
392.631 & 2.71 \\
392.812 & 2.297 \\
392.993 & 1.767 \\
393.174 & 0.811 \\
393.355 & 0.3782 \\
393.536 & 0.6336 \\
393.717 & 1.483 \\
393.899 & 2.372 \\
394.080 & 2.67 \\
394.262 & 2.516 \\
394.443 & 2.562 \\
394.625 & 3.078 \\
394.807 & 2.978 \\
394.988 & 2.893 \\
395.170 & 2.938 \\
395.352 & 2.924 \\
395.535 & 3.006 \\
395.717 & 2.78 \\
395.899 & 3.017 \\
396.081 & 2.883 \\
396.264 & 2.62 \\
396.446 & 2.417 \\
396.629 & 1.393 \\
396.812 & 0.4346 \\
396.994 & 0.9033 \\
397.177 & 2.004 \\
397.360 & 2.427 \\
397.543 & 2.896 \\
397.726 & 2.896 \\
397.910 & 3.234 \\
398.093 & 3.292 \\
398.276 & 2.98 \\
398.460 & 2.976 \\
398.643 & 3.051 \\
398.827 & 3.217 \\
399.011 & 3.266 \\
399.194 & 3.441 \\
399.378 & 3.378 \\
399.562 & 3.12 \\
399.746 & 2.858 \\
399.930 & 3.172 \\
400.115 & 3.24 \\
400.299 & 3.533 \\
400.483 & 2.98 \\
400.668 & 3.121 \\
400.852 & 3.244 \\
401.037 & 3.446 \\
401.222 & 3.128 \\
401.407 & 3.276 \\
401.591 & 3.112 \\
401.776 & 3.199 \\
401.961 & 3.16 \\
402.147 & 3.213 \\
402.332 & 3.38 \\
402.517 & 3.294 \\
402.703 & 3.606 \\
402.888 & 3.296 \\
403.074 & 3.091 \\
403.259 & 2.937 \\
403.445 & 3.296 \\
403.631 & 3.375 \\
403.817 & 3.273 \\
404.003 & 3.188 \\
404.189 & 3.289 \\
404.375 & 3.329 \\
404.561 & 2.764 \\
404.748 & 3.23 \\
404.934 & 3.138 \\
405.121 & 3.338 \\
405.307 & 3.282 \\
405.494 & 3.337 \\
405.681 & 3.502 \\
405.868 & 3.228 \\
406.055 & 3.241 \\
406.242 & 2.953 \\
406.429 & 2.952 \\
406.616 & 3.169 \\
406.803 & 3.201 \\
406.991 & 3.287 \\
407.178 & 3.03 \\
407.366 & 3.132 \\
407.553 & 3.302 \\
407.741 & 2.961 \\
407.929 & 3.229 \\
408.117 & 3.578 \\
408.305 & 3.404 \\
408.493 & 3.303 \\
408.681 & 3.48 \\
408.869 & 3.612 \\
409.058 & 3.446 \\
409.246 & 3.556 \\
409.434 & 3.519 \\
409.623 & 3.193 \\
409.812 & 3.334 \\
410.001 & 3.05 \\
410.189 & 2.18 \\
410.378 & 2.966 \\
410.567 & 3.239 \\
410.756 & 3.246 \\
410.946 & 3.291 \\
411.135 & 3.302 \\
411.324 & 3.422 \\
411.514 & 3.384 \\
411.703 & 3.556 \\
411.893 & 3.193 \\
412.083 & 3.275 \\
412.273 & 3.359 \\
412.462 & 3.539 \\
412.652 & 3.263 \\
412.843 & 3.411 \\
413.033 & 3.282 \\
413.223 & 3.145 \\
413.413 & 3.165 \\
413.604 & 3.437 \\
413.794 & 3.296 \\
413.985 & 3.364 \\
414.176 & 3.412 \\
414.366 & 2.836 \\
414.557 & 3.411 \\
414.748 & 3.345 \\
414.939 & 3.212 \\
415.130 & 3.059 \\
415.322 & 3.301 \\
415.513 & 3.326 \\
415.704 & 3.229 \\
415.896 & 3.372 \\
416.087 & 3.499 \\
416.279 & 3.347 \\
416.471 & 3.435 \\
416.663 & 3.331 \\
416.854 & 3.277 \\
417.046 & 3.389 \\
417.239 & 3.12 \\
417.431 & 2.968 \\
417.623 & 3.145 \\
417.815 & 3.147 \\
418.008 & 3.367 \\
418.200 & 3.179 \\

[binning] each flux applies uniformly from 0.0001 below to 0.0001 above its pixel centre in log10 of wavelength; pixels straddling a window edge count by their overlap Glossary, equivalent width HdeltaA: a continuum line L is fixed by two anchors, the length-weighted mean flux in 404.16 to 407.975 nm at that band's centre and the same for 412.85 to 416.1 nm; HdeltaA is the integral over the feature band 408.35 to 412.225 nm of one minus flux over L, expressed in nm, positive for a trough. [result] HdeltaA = -0.061 nm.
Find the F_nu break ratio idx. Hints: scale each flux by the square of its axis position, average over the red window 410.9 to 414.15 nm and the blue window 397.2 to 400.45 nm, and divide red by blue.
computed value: 1.15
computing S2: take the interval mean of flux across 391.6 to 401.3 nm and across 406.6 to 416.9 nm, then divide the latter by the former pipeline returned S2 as 1.2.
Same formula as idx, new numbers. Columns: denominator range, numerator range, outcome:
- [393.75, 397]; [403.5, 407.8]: 1.35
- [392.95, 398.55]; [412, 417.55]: 1.55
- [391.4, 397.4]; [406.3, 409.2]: 1.52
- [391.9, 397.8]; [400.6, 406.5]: 1.47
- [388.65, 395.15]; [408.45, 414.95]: 1.43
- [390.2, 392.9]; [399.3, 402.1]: 1.17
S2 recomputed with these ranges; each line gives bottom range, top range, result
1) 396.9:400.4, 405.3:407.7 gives 1.09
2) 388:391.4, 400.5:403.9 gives 1.13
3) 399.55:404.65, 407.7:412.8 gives 1.03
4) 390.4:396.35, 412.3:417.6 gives 1.29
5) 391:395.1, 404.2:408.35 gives 1.34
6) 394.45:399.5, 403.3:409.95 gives 1.20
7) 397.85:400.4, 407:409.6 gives 1.05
